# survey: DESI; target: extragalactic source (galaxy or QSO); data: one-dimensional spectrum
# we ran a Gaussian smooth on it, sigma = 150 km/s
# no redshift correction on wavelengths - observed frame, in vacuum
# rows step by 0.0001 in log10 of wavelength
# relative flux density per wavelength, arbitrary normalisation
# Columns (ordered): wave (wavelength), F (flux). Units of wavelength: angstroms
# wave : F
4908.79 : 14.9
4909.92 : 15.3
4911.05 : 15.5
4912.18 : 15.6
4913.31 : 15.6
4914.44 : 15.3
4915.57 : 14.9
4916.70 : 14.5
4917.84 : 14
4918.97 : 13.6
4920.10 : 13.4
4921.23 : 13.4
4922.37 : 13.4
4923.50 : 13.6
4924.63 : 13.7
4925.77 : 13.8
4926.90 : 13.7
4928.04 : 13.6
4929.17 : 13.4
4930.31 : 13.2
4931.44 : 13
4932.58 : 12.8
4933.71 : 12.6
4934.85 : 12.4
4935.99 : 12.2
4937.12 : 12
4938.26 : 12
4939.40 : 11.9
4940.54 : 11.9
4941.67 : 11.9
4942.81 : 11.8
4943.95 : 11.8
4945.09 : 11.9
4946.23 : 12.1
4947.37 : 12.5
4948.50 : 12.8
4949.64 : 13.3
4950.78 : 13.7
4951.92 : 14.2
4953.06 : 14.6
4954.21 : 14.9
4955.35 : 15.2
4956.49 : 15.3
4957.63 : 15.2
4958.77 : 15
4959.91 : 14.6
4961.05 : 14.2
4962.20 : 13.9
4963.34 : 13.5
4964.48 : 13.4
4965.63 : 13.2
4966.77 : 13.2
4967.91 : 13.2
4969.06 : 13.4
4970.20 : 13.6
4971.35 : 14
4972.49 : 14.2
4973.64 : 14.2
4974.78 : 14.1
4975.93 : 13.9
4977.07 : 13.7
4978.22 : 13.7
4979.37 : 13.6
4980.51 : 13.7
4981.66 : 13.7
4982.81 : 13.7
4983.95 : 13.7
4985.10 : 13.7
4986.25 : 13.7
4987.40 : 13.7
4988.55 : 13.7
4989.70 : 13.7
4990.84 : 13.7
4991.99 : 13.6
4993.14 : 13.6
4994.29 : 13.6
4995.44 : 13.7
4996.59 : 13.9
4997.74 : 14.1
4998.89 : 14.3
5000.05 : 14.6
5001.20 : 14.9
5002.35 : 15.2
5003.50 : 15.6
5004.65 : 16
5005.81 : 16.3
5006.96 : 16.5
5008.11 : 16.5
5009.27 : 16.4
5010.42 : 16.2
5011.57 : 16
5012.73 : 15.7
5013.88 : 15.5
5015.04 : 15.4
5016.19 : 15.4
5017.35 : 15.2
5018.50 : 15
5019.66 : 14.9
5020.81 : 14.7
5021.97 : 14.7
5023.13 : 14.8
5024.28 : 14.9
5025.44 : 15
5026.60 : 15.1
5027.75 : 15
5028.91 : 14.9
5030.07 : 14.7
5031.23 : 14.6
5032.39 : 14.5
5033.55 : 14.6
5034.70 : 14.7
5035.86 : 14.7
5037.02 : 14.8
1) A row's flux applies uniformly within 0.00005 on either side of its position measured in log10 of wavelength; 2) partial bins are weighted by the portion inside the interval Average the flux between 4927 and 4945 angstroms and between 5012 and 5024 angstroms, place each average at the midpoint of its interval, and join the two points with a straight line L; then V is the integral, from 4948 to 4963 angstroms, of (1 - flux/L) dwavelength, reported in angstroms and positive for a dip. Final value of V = -1.5 angstroms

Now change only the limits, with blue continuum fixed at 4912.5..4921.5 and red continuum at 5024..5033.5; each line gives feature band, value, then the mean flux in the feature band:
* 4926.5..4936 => 0.9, 13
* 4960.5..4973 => 0.8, 13.6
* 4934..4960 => 2.5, 13.2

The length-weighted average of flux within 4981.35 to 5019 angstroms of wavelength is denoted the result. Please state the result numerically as 14.8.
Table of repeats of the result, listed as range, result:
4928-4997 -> 13.4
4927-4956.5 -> 12.9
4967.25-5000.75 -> 13.8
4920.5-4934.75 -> 13.3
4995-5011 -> 15.3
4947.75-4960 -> 14.4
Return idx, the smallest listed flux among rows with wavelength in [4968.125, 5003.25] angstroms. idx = 13.4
